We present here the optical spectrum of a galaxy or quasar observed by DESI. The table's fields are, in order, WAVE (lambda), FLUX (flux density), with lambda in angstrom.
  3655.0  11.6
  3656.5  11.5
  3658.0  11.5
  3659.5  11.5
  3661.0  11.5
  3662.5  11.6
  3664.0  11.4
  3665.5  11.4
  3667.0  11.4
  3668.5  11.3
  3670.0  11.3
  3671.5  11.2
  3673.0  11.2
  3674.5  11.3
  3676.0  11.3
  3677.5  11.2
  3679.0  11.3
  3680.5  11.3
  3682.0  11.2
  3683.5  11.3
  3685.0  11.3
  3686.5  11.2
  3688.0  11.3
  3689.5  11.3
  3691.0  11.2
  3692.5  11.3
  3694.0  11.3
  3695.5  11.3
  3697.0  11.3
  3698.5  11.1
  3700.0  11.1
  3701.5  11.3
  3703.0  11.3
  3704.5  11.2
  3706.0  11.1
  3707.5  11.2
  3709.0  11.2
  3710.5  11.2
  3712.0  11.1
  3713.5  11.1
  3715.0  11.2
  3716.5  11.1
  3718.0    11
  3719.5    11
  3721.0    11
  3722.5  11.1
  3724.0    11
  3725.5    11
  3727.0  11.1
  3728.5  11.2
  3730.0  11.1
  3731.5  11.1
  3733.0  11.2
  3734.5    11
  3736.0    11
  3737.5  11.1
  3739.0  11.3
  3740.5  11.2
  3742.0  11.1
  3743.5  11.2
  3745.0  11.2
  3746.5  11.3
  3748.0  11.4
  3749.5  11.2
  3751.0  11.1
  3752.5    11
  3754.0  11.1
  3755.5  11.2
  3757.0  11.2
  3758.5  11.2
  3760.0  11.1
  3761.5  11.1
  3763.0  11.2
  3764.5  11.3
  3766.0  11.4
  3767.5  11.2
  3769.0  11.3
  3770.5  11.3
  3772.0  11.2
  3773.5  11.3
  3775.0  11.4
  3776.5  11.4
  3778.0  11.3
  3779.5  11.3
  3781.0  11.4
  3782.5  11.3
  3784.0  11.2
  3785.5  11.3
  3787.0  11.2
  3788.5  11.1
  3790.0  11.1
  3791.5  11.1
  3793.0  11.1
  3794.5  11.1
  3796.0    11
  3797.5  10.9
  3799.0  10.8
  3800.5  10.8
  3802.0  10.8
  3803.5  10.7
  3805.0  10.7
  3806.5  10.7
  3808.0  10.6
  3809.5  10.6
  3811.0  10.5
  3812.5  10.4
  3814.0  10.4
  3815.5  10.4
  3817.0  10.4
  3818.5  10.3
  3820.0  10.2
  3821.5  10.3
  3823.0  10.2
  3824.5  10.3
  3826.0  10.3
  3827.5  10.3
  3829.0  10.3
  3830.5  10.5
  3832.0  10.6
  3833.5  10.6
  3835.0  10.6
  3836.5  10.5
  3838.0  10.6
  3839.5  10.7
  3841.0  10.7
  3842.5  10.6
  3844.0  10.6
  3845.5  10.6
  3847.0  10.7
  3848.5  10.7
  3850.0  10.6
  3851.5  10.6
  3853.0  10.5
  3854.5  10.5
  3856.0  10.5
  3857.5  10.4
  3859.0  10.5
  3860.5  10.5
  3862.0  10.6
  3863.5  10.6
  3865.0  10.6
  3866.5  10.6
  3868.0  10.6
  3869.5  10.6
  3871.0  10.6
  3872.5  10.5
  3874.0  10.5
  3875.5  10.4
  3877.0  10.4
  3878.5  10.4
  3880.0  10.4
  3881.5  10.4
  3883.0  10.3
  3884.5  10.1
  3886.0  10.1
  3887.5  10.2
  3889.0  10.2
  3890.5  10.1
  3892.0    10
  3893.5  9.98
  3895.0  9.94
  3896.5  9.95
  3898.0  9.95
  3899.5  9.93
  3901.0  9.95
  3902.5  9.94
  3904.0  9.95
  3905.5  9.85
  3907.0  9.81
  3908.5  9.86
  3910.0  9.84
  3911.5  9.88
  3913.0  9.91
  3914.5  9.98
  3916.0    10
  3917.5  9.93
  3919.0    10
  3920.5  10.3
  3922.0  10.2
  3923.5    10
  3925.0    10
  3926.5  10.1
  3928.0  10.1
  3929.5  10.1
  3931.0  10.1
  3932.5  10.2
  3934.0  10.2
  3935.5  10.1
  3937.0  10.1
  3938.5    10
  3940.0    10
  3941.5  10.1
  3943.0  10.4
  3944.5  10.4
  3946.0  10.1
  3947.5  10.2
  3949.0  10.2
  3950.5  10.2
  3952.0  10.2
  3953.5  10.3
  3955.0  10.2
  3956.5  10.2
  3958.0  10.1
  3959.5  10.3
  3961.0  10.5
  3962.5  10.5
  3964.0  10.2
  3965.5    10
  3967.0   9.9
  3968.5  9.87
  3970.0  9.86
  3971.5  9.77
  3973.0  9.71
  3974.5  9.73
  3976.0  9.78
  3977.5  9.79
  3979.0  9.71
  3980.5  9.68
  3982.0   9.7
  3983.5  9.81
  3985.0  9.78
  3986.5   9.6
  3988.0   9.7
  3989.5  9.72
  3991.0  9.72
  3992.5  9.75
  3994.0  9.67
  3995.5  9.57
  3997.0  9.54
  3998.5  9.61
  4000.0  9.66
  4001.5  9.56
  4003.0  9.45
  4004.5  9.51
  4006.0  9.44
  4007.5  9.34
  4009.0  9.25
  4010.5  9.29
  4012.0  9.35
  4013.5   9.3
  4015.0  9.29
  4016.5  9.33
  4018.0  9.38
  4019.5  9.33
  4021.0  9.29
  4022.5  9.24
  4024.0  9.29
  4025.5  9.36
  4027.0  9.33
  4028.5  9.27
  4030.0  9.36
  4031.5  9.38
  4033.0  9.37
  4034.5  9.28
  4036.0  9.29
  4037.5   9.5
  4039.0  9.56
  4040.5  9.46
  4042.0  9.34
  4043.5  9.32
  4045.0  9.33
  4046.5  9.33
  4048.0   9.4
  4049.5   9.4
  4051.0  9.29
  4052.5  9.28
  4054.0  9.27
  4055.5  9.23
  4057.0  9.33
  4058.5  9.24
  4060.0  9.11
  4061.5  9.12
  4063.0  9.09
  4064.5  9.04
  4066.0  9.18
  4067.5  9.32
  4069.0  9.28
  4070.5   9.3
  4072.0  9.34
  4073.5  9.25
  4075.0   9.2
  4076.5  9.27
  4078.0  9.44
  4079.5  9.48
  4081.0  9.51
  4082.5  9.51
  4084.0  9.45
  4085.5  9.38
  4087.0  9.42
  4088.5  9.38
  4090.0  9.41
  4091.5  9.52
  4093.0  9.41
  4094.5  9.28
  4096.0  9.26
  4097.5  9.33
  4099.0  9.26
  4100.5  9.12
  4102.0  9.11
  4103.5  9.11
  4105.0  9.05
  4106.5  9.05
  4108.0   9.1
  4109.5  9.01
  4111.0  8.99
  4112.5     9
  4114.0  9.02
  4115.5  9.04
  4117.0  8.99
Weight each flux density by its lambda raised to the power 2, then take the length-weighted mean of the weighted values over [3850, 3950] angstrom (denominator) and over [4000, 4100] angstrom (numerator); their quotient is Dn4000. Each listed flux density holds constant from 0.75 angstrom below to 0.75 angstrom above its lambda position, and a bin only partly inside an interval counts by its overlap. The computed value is 1.0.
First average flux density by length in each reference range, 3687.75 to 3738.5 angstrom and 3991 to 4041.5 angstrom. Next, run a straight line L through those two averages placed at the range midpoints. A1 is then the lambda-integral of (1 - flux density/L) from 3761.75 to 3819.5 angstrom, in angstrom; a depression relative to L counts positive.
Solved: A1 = -1.49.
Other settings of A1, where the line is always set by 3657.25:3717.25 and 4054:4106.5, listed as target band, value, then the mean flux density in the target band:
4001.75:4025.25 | 0.7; 9.34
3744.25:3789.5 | -1.5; 11.2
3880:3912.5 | 0.6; 10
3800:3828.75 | 0.5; 10.5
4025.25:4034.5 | 0.2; 9.34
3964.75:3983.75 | 0.1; 9.79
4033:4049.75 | 0.2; 9.38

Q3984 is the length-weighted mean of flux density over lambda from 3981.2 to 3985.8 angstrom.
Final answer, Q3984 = 9.76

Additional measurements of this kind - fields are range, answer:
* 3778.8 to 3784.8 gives 11.3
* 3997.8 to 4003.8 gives 9.57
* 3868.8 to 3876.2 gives 10.5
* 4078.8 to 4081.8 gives 9.5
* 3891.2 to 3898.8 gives 9.96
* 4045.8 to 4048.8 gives 9.37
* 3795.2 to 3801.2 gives 10.9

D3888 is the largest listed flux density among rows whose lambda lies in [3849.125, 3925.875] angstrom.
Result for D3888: 10.6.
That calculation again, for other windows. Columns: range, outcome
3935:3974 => 10.5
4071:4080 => 9.48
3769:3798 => 11.4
